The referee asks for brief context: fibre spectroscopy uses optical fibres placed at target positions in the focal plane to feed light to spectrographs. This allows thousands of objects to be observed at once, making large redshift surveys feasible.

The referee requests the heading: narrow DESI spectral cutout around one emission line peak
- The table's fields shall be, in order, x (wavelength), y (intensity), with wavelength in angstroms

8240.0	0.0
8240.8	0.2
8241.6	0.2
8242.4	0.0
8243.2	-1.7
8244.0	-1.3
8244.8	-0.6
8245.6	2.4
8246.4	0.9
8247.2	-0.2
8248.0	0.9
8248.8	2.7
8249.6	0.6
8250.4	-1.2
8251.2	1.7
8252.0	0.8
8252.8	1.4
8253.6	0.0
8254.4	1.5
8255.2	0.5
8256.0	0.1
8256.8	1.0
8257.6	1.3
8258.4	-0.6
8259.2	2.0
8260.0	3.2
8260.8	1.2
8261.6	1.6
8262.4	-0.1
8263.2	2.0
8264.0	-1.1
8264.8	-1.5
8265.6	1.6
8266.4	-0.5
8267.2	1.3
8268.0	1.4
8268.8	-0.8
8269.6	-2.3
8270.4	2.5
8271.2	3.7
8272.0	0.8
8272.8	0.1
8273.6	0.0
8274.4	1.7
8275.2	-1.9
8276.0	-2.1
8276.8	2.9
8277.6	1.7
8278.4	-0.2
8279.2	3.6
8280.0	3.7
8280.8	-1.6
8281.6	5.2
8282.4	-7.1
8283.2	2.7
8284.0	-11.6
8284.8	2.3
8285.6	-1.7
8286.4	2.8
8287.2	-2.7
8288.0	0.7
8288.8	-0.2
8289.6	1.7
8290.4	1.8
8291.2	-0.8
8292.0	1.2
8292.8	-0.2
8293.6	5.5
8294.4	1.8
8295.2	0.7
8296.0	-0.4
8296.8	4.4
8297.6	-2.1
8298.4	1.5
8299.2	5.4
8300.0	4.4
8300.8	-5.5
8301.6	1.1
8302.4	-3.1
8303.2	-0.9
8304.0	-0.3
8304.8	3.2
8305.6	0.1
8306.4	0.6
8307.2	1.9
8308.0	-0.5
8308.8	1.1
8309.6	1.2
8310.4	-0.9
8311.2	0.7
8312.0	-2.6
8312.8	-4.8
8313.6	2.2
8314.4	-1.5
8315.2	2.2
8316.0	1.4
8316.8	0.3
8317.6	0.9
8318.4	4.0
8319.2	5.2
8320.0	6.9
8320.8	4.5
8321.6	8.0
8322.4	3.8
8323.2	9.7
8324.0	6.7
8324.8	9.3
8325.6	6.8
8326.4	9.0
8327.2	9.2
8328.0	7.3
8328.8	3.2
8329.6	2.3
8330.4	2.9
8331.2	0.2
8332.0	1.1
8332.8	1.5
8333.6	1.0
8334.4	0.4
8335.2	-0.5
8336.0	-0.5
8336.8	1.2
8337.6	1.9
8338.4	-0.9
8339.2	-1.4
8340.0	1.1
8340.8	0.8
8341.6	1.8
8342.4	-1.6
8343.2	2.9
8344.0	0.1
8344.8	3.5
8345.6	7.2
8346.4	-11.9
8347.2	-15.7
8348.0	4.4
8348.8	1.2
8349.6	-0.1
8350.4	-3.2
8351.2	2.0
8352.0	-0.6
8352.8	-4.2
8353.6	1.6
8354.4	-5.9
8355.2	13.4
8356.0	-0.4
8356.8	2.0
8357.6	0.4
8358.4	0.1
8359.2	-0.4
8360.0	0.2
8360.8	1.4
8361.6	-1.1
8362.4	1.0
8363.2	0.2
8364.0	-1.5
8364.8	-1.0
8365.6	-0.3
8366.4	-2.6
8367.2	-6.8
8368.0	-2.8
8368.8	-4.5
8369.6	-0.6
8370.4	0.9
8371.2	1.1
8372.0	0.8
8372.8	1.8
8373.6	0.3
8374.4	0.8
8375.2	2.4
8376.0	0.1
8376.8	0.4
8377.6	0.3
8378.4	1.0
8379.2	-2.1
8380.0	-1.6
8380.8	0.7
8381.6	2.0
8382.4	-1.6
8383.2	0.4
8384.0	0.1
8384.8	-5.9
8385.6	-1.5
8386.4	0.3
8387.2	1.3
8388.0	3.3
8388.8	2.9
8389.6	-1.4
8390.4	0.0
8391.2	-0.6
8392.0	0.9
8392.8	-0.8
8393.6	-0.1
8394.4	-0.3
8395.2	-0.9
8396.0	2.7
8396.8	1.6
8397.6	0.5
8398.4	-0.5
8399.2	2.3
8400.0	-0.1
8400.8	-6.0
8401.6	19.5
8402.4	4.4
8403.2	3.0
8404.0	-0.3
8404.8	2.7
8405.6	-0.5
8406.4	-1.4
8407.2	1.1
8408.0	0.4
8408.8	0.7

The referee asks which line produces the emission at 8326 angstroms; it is [O II] 3727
